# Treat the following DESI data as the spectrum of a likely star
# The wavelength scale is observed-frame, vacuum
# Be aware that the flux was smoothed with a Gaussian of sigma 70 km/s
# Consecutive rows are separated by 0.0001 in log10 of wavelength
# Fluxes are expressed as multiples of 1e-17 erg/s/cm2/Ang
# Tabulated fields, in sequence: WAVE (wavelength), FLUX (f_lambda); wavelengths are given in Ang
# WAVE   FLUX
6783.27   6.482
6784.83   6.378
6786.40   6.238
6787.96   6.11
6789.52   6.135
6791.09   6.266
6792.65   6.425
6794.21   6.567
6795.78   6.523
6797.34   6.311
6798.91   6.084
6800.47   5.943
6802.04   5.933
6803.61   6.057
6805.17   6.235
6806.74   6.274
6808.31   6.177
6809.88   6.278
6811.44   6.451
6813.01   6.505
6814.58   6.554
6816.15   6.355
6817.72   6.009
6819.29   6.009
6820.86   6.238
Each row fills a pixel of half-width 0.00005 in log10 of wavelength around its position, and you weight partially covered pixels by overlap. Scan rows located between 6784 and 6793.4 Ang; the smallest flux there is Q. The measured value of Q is 6.11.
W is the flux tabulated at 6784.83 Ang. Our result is 6.378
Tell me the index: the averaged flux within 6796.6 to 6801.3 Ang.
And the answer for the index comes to 6.11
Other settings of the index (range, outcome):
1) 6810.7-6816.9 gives 6.46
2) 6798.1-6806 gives 6.05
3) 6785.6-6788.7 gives 6.17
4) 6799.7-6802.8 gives 5.93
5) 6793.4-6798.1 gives 6.47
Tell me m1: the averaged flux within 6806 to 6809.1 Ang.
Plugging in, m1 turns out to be 6.22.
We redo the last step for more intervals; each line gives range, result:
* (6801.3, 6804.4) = 6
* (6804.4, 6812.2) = 6.28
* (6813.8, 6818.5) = 6.3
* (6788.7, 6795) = 6.35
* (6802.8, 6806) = 6.15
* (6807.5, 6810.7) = 6.24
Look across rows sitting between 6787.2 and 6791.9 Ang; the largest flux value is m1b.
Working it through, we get 6.266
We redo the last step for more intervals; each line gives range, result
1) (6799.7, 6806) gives 6.235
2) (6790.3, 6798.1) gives 6.567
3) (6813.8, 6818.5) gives 6.554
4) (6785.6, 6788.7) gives 6.238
